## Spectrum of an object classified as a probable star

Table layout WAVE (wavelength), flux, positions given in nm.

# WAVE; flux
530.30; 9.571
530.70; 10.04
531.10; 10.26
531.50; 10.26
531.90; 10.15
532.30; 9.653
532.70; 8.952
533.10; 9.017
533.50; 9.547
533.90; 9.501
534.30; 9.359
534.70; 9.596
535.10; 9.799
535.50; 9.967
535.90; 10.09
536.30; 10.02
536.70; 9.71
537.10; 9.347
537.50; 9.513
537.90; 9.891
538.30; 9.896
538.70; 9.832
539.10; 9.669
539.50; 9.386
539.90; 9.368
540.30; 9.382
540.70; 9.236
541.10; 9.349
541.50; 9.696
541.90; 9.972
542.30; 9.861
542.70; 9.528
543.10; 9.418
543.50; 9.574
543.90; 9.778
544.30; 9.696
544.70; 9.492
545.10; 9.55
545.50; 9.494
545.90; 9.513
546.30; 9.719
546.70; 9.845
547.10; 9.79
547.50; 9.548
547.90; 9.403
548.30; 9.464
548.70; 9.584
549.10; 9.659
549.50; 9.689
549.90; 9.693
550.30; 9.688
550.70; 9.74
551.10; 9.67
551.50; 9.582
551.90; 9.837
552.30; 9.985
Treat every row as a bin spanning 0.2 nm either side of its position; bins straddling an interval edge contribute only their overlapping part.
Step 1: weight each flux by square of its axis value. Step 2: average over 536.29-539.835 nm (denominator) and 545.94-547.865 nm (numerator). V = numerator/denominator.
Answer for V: 1.0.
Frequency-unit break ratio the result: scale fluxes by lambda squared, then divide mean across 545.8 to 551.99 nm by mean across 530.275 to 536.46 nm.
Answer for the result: 1.0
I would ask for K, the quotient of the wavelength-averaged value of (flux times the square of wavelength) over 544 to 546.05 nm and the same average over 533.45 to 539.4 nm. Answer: 1.02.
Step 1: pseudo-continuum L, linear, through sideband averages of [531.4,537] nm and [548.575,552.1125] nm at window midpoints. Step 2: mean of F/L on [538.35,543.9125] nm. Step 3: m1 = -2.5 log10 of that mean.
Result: 0.01 mag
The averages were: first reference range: 9.67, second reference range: 9.69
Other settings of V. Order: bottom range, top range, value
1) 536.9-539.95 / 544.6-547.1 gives 1.03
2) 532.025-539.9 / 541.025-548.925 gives 1.03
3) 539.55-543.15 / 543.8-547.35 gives 1.03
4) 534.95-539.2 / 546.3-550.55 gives 1.03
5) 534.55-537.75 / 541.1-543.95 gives 1.01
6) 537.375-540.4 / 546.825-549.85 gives 1.03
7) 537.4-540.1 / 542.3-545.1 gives 1.01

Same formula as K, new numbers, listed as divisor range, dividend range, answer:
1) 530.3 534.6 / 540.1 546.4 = 1.03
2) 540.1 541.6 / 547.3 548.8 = 1.04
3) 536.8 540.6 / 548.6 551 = 1.05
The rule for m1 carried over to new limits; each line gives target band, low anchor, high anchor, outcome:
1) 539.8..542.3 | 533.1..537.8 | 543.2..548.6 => 0.01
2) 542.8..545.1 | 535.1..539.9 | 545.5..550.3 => 0.01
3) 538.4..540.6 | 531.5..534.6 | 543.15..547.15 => 0.00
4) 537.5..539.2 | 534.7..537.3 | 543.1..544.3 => 0.00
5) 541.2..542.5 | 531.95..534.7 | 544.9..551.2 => -0.03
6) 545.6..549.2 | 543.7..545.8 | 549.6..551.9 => 0.00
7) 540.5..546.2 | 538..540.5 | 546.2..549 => 0.00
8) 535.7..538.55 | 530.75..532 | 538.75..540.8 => -0.01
